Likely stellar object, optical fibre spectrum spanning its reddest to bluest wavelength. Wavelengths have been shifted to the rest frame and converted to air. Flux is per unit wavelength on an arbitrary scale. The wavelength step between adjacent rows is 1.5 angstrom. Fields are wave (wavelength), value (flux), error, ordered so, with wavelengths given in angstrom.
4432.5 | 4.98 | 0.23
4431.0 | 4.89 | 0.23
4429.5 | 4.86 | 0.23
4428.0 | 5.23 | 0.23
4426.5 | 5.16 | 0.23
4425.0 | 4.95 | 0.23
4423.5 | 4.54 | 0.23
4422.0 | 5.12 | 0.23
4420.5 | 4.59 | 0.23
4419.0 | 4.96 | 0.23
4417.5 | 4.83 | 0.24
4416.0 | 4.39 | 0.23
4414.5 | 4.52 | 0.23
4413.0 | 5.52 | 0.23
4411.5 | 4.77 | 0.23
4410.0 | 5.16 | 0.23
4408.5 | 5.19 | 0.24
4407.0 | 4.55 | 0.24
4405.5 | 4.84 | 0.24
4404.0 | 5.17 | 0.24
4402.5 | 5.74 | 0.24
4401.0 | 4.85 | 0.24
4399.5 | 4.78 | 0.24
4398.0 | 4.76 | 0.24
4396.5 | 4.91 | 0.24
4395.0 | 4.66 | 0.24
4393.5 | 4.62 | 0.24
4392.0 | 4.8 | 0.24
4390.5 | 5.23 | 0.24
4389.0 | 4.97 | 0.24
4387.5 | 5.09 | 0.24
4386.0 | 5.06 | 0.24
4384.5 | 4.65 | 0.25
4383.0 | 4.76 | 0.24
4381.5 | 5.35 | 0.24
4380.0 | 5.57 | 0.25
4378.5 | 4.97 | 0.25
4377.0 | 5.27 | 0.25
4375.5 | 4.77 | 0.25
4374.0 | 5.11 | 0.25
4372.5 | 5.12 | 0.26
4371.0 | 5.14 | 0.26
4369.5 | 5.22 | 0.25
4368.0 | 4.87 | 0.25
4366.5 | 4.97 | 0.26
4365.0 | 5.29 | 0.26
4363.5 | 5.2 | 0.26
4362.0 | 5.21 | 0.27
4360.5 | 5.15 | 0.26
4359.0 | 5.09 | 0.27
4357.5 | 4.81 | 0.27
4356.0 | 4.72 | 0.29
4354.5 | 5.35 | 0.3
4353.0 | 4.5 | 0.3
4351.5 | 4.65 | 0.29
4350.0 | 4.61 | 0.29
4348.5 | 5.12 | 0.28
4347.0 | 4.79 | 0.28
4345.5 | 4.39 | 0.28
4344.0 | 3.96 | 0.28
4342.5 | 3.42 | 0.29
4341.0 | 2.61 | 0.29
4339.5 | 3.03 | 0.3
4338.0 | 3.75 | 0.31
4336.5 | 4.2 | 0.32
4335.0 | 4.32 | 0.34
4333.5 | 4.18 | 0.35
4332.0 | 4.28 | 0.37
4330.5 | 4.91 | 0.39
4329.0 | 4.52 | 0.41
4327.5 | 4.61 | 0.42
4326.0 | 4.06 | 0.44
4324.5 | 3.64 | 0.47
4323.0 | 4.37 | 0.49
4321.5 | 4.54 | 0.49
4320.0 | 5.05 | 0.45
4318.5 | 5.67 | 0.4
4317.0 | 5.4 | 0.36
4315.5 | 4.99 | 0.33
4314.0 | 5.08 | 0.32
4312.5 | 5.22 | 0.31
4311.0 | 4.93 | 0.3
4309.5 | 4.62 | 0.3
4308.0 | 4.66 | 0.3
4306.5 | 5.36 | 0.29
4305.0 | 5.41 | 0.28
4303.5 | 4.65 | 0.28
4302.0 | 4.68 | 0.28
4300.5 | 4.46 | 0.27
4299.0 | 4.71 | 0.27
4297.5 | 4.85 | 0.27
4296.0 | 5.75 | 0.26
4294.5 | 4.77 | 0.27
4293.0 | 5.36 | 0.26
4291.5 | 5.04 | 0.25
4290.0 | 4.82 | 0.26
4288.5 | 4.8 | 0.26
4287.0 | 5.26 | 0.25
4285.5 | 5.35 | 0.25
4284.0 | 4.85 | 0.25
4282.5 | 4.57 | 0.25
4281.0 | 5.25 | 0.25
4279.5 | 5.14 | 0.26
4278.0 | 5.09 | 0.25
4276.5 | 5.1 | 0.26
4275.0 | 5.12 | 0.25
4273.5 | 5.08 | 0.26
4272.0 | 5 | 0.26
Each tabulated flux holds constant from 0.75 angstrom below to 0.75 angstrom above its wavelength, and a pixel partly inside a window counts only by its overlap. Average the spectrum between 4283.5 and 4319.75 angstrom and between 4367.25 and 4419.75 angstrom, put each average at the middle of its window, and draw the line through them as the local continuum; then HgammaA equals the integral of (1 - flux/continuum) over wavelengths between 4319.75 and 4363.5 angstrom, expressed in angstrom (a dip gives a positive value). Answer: 5.17 angstrom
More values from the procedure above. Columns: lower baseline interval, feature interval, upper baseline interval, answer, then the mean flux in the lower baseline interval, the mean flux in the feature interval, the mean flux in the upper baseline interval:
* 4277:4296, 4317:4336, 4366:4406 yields 1.9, 5.05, 4.54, 5.01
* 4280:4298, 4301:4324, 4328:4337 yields -1.2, 5.06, 4.96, 4.41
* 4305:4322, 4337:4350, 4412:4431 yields 2.8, 5.07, 3.93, 4.89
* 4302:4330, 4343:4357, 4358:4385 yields 0.9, 4.82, 4.66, 5.1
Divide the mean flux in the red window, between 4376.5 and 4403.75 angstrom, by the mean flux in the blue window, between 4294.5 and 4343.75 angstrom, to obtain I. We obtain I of 1.10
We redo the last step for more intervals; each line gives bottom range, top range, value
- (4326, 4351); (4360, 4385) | 1.22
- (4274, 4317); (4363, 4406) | 1.00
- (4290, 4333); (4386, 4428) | 1.02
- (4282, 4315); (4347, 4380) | 1.01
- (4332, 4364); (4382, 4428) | 1.11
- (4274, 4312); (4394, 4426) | 0.98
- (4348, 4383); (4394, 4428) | 0.97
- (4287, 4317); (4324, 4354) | 0.84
